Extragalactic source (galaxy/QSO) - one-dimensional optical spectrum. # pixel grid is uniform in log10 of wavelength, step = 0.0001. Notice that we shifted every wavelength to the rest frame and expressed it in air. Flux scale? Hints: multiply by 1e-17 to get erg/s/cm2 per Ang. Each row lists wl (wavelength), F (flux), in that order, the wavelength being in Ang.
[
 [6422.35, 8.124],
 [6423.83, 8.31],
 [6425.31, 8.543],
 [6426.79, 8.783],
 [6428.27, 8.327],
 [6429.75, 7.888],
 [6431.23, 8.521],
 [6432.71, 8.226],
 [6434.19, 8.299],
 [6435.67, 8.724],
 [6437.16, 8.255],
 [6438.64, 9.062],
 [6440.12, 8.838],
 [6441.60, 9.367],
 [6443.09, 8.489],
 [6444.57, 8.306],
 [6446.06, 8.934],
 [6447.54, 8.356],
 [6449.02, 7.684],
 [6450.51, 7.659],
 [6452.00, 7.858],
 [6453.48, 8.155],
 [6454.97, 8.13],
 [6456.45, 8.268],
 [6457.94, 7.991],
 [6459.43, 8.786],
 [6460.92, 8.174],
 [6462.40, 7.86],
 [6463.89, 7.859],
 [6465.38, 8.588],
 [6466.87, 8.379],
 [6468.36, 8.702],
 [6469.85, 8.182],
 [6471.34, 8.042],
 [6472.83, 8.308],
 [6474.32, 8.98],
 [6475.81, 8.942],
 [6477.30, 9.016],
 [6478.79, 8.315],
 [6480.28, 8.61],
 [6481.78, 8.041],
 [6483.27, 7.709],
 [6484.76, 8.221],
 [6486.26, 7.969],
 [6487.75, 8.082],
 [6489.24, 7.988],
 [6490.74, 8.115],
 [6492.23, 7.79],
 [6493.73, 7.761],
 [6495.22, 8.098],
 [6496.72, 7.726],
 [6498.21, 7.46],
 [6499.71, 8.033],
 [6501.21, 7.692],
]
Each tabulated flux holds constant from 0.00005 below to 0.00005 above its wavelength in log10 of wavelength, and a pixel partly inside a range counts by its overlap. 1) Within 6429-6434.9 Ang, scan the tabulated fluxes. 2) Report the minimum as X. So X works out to 7.888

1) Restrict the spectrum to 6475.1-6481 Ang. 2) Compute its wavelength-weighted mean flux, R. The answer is 8.73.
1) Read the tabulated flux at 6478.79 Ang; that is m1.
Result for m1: 8.315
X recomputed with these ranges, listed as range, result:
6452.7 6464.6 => 7.859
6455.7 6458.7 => 7.991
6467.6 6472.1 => 8.042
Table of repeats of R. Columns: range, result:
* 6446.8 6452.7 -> 7.89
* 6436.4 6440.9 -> 8.72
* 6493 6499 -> 7.77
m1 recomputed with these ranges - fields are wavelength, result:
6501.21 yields 7.692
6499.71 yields 8.033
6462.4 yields 7.86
